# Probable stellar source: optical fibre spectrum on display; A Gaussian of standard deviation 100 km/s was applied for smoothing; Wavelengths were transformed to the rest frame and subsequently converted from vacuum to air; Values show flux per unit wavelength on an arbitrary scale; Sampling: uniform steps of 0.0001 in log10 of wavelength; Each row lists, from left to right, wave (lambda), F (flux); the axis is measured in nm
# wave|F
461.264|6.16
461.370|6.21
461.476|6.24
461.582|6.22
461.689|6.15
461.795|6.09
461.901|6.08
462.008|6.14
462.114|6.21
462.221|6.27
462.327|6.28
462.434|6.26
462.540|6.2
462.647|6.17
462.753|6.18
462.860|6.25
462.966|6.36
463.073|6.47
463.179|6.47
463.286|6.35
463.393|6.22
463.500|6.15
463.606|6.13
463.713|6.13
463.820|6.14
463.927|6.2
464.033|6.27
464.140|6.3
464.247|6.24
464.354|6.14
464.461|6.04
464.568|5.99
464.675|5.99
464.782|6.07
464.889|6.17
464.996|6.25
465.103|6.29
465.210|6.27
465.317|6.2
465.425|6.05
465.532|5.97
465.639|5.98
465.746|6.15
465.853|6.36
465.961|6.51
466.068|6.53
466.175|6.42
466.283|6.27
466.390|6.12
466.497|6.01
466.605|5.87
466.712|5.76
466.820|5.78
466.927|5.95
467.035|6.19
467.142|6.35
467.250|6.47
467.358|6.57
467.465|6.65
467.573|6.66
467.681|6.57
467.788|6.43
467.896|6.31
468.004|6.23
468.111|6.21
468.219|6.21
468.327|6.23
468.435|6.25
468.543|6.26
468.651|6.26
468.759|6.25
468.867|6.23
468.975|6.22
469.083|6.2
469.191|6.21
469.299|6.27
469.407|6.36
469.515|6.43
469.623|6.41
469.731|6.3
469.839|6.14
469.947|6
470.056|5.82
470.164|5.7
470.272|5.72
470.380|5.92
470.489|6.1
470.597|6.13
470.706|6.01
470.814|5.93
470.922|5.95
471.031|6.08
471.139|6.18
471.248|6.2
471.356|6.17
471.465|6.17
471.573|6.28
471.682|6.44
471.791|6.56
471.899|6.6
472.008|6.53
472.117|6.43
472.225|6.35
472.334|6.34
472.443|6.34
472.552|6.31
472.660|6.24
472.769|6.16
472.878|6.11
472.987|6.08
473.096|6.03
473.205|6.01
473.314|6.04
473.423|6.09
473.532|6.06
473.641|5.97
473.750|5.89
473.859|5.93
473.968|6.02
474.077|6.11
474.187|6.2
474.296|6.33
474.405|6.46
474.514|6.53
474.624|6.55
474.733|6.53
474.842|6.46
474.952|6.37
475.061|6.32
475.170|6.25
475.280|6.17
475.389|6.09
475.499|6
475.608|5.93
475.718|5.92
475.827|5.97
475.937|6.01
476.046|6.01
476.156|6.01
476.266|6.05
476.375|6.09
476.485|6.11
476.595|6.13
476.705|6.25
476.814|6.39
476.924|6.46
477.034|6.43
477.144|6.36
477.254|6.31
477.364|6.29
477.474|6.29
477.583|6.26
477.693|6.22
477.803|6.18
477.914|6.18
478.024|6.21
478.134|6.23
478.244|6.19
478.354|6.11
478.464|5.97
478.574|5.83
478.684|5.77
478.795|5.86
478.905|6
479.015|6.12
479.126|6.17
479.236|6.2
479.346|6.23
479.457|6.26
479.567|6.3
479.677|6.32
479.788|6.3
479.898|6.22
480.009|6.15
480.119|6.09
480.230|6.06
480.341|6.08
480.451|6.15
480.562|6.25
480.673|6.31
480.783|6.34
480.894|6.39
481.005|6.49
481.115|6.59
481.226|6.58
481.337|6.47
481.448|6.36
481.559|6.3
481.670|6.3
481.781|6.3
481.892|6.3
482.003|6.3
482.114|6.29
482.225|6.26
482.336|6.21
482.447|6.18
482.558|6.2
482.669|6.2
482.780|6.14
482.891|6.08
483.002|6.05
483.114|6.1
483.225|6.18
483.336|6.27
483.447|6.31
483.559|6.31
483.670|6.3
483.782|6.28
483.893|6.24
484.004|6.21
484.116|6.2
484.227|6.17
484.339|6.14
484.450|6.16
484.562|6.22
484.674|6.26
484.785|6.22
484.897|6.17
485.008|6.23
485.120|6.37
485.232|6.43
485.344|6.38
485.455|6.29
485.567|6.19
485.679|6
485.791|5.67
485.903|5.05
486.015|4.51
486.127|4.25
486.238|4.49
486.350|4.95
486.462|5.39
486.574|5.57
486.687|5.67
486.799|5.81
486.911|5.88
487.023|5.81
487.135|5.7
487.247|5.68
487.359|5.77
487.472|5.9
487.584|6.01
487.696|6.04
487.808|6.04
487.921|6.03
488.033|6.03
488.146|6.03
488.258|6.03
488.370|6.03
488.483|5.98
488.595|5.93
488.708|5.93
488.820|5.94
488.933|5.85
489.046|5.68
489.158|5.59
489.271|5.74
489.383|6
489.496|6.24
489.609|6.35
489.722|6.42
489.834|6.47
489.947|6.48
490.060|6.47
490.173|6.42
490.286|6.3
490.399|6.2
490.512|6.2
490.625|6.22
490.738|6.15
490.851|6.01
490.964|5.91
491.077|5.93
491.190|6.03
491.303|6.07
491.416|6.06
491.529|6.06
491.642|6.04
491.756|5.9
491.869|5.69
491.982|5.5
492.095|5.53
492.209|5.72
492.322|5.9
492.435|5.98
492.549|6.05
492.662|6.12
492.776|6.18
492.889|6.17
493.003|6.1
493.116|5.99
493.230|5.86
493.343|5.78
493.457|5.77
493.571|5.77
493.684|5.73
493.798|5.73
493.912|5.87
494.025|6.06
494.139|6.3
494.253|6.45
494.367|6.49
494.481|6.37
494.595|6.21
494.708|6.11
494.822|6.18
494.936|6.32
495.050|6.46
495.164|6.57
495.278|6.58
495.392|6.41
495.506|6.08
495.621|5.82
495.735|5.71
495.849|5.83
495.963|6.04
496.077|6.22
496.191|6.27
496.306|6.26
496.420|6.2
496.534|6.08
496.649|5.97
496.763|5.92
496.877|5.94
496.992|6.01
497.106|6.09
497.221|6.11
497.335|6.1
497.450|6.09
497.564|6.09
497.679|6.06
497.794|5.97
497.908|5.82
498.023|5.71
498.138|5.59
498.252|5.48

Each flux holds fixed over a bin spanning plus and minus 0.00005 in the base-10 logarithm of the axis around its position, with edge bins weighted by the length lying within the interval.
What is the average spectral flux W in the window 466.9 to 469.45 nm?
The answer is 6.32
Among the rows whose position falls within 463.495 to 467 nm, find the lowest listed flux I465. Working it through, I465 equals 5.76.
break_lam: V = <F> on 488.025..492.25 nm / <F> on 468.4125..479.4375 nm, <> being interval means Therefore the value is 0.98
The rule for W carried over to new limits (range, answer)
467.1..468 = 6.48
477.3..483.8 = 6.22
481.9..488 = 5.96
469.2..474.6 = 6.17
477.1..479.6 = 6.15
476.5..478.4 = 6.26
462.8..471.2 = 6.19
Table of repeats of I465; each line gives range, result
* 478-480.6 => 5.77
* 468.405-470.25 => 5.7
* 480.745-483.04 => 6.05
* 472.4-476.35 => 5.89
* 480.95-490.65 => 4.25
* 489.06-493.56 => 5.5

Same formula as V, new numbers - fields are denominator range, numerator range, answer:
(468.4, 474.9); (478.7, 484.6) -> 1.01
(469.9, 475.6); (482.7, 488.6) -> 0.96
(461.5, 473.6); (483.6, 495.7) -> 0.97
